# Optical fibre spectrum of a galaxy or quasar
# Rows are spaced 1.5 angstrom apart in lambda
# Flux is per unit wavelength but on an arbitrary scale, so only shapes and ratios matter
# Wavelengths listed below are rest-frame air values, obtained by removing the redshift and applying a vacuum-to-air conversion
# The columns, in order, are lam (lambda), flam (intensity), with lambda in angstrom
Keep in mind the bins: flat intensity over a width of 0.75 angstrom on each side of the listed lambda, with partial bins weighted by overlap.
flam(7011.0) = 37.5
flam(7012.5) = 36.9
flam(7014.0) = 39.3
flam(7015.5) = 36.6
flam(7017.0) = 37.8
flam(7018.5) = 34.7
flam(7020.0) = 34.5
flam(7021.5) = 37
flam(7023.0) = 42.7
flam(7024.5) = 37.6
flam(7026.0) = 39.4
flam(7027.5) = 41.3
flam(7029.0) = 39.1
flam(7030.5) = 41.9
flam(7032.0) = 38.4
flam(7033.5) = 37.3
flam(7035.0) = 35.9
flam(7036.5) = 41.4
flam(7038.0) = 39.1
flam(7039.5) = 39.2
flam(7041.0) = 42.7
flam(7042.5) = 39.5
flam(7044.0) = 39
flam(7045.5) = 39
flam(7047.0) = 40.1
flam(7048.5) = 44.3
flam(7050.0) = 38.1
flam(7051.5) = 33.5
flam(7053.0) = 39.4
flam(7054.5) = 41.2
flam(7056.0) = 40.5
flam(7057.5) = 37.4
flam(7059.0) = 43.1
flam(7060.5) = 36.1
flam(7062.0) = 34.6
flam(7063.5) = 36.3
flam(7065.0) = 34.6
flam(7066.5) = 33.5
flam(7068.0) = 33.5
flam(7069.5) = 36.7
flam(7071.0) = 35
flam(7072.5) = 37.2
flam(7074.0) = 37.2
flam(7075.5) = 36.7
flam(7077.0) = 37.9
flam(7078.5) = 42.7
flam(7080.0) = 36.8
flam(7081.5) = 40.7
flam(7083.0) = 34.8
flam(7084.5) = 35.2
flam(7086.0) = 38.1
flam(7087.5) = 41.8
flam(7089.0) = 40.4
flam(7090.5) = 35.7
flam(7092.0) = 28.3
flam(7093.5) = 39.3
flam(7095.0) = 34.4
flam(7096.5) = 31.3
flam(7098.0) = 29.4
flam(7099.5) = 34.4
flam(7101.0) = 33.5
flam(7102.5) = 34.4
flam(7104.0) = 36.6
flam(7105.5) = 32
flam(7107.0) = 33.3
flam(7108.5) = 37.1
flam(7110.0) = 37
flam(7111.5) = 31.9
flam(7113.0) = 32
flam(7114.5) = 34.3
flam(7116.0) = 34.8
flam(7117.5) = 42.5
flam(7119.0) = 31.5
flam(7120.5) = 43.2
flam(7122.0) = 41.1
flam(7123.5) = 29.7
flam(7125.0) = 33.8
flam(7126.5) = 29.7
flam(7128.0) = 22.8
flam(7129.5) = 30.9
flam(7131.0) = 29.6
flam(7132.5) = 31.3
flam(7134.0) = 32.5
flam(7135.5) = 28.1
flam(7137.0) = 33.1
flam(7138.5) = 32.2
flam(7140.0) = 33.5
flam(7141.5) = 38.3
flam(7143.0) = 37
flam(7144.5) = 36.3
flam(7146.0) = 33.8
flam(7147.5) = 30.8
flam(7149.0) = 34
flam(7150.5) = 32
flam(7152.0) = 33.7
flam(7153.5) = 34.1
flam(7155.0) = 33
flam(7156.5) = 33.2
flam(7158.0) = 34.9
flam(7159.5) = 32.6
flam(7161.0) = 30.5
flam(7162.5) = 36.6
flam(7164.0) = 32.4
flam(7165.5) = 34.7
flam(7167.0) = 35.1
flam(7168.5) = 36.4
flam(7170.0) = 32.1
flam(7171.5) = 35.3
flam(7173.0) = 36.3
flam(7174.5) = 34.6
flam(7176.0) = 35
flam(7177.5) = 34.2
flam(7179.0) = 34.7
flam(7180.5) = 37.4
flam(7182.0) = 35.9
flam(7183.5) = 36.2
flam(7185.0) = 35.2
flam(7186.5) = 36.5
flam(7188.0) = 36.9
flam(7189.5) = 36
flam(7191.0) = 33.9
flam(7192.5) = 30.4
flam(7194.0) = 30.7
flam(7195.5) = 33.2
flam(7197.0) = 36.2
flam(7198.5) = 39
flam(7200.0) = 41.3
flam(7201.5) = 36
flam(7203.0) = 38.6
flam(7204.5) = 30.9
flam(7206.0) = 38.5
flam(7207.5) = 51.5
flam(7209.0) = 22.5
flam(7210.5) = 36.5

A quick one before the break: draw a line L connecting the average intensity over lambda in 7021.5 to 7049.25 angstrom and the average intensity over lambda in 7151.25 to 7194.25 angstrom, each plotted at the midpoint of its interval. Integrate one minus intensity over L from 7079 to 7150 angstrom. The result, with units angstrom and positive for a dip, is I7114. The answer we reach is 4.6 angstrom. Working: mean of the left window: 39.8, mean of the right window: 34.5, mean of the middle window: 34.3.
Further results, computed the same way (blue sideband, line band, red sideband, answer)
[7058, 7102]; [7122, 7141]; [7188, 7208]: 2.71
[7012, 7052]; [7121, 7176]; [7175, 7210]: 4.87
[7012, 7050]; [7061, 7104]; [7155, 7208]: 2.14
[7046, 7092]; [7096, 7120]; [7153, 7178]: 1.31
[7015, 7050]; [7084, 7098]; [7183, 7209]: 0.85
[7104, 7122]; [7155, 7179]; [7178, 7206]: 0.93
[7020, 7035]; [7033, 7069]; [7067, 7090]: 0.05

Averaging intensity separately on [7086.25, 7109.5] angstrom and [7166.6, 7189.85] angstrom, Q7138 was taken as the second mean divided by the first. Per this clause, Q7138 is 1.02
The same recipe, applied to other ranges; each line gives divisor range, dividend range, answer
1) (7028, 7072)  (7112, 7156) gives 0.87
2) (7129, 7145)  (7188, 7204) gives 1.08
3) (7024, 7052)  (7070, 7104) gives 0.92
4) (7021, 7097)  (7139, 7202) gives 0.91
